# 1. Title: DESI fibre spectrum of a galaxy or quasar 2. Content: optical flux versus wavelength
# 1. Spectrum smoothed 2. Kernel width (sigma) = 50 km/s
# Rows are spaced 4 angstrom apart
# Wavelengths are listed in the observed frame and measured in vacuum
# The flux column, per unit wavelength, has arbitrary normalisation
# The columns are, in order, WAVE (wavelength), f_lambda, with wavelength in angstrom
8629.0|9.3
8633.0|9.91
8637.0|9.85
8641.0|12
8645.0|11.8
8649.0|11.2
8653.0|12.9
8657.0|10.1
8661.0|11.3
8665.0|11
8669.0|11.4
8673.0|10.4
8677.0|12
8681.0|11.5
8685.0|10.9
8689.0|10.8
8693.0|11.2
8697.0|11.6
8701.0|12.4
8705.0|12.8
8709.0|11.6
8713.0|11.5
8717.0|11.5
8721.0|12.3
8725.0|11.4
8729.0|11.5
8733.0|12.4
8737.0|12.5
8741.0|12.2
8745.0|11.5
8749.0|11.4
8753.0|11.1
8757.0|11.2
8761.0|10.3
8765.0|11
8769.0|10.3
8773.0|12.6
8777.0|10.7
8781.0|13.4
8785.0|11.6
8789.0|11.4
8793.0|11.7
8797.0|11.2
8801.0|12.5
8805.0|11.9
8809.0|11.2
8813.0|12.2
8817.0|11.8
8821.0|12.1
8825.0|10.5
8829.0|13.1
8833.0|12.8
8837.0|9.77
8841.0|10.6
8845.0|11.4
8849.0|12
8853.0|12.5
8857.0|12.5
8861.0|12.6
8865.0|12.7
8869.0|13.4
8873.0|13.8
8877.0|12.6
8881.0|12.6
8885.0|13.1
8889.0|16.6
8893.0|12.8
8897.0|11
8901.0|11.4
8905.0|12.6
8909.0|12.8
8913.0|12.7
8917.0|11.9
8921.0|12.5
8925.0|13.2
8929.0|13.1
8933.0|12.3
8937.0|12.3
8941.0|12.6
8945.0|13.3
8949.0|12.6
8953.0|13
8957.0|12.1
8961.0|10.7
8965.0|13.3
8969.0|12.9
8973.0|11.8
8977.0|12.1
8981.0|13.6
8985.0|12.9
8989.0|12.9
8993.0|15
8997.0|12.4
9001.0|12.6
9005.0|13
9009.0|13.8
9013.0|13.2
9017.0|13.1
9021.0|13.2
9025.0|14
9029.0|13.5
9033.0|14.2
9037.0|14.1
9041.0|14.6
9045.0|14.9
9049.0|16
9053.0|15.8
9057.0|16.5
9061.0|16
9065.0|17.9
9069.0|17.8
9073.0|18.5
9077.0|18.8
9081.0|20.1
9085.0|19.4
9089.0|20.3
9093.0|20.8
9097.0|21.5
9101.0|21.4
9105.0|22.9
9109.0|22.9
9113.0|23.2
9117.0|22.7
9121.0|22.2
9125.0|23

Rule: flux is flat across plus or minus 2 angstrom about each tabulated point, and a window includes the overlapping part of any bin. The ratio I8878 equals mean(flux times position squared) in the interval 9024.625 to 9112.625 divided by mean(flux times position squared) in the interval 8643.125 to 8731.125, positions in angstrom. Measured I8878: 1.70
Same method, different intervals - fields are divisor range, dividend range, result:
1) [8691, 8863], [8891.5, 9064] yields 1.18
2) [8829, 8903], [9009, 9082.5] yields 1.30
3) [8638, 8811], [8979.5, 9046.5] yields 1.25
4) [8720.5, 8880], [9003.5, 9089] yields 1.41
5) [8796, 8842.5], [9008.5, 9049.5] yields 1.26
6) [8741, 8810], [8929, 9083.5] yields 1.30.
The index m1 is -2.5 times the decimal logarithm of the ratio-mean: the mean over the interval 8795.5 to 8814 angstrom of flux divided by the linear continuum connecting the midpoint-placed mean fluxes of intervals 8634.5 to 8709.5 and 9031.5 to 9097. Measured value 0.14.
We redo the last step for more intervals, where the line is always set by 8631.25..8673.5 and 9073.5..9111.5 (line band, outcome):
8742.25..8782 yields 0.19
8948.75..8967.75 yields 0.40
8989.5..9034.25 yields 0.38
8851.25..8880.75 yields 0.23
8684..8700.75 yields 0.07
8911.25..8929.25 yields 0.32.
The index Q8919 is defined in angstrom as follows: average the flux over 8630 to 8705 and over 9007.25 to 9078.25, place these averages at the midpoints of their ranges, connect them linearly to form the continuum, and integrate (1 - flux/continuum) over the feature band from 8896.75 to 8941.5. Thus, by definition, 4.98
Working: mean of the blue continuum 11.3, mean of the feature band 12.4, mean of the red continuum 15.3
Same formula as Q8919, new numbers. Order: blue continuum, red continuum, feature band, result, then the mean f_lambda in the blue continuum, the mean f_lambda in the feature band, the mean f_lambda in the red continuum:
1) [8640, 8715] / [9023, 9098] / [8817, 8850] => 5.3 angstrom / 11.5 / 11.5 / 17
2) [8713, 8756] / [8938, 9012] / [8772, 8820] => 0.7 angstrom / 11.8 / 11.8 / 12.8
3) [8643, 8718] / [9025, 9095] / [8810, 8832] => 2.5 angstrom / 11.5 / 11.9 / 16.9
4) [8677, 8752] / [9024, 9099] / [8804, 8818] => 1.5 angstrom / 11.7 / 11.8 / 17.1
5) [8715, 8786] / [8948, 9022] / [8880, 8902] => -1.2 angstrom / 11.6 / 13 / 12.9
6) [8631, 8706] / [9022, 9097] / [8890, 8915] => 3.9 angstrom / 11.3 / 12.4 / 16.9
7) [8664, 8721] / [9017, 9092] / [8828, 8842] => 2.0 angstrom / 11.5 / 11.5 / 16.4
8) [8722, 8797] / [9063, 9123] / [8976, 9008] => 8.6 angstrom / 11.6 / 13.1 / 20.7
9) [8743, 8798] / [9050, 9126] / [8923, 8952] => 5.7 angstrom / 11.4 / 12.8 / 20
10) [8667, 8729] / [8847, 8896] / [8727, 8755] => 0.3 angstrom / 11.6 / 11.8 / 13.1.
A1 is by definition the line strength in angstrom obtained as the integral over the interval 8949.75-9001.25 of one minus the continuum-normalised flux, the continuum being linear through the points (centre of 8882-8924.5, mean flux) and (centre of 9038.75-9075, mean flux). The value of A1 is 6.28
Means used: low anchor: 12.8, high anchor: 16.4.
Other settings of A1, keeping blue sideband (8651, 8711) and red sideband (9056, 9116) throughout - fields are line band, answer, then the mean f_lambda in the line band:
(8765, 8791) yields 3.6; 11.6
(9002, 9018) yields 4.5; 13.2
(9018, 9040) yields 5.8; 13.8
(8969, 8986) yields 4.9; 12.6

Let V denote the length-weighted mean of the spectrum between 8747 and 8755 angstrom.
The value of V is 11.2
